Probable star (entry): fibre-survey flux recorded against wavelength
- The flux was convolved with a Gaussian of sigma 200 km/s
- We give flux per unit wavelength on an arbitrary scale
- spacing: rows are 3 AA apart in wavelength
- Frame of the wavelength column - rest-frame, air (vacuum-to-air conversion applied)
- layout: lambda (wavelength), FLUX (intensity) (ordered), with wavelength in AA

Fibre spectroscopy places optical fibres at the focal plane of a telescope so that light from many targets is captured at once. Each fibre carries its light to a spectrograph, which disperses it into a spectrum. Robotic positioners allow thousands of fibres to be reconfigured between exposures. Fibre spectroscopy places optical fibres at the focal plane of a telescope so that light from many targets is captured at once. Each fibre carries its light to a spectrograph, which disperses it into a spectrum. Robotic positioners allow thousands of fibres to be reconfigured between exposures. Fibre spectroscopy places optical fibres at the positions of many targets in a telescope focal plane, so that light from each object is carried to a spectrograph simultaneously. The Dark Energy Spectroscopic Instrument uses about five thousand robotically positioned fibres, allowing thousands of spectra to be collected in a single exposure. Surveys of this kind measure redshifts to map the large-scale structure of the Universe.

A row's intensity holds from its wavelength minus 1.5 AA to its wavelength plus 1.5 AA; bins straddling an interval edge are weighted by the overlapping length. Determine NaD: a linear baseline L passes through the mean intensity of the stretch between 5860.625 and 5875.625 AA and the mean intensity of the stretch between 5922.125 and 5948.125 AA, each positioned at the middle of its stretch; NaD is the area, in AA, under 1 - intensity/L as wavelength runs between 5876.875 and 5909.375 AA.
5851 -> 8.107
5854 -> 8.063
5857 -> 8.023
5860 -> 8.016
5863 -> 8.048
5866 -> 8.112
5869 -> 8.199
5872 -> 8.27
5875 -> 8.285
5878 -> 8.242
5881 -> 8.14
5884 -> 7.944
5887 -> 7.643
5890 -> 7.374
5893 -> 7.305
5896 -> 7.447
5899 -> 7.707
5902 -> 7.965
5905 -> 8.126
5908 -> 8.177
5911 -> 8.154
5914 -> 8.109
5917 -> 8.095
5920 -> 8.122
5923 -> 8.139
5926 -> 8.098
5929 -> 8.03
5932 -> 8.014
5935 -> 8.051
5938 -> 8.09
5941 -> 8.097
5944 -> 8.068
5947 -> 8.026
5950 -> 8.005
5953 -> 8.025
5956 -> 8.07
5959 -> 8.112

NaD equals 1.24 AA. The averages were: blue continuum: 8.17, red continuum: 8.07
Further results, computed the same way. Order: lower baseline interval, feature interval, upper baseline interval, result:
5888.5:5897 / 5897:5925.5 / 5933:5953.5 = -1.6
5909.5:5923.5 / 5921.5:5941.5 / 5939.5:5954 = 0.0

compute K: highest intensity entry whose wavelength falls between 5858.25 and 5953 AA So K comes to 8.285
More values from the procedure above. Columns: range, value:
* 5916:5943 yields 8.139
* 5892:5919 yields 8.177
